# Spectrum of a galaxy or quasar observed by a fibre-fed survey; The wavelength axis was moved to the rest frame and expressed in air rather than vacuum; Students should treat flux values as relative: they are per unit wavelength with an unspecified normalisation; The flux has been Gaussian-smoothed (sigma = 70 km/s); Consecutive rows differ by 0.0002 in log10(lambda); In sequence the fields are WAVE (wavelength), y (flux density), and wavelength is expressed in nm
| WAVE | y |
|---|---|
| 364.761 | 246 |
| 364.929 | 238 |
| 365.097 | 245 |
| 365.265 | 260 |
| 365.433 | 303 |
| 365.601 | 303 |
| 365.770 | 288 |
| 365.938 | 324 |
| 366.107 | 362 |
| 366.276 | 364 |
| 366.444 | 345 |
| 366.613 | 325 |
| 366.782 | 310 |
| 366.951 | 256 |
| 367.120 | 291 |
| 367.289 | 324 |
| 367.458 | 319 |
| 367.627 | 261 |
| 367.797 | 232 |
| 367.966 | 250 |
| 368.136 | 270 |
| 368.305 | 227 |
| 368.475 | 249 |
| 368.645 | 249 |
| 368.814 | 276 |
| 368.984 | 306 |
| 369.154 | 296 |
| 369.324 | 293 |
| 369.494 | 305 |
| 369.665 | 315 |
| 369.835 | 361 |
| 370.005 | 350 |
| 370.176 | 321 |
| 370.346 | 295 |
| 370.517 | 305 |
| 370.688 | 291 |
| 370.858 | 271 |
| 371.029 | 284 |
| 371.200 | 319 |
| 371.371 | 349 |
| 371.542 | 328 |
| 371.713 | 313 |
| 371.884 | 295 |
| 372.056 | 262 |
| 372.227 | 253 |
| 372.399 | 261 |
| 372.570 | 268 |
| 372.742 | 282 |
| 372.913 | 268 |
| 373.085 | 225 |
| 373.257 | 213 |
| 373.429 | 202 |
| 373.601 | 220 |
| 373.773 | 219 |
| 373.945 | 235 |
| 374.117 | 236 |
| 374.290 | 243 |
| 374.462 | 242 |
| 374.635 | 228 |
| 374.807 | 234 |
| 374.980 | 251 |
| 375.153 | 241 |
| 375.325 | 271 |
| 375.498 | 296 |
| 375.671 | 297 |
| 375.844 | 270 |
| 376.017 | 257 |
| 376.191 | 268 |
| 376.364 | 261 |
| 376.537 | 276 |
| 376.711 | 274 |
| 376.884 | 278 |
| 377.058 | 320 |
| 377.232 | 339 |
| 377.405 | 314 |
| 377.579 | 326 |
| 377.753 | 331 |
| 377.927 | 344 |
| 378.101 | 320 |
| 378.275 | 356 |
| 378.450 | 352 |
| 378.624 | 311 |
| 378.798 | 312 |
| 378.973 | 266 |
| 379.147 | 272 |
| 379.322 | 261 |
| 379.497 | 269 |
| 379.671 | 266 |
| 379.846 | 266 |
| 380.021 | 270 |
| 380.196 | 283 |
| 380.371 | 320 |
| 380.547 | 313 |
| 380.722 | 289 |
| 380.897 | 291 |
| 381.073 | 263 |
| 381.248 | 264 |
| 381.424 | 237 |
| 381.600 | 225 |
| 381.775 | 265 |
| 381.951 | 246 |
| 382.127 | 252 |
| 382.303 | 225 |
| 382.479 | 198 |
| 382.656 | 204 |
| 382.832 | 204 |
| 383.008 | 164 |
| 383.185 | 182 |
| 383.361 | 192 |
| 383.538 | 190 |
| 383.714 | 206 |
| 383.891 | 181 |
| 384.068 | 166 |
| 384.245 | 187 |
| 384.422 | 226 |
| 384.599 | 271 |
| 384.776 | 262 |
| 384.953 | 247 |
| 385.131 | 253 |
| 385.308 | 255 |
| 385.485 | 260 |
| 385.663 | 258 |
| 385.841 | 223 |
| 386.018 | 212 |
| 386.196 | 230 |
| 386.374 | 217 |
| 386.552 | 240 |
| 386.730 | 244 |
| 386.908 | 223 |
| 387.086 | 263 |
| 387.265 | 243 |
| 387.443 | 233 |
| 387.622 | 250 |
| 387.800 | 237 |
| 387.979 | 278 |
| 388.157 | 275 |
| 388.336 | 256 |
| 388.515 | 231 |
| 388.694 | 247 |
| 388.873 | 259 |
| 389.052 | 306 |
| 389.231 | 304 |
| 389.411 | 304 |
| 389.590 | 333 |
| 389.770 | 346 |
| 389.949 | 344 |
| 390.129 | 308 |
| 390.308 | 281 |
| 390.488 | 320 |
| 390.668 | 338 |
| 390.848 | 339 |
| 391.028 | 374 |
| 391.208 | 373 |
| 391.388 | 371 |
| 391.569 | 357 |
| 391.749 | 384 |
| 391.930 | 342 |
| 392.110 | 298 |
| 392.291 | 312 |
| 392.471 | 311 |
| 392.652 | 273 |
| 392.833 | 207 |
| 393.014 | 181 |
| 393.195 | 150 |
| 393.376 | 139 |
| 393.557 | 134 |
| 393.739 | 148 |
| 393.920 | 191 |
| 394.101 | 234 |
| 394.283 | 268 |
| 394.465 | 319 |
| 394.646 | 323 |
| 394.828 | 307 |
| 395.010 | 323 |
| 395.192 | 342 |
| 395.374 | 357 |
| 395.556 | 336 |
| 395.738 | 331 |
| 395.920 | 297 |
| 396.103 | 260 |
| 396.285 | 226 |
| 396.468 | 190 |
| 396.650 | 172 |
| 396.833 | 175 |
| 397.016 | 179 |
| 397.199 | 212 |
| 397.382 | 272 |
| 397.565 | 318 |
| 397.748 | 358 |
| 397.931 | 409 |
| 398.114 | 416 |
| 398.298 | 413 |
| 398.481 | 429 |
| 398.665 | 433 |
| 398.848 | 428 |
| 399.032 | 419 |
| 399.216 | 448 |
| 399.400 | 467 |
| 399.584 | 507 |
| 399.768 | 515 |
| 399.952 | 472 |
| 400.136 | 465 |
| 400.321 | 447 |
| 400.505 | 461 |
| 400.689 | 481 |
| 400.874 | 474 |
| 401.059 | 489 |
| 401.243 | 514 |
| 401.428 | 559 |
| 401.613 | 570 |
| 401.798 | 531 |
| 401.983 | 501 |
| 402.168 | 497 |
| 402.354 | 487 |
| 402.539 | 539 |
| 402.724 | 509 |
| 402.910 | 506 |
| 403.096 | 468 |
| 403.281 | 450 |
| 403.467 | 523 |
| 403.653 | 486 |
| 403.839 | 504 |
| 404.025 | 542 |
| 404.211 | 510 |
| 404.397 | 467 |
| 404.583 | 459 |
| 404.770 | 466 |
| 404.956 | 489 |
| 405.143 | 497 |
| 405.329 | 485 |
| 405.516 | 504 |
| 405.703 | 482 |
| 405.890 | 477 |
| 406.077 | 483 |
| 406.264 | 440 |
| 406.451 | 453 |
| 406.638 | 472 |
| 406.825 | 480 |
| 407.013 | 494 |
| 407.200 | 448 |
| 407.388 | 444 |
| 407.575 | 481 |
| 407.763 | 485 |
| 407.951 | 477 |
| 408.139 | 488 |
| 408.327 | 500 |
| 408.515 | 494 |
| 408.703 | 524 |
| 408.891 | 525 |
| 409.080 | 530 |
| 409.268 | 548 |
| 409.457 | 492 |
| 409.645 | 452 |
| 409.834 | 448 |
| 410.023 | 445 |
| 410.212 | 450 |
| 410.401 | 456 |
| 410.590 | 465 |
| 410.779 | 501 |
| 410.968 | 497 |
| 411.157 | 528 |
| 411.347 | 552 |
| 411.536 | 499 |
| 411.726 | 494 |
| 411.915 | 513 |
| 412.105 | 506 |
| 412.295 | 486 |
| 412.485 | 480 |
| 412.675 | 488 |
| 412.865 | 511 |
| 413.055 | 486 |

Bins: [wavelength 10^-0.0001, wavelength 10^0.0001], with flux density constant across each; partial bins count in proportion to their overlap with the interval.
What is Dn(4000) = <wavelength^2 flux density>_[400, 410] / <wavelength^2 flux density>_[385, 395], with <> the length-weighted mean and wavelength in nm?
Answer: 1.9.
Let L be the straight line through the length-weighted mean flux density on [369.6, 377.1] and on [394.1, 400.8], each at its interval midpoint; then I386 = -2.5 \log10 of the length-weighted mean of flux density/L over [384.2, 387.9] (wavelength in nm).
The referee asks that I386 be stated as 0.30 mag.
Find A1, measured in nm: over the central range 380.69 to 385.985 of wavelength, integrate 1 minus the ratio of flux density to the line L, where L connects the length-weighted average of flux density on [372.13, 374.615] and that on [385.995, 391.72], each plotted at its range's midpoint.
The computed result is 0.82 nm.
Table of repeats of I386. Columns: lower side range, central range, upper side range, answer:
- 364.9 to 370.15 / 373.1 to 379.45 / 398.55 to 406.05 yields 0.24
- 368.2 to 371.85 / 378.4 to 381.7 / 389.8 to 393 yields 0.11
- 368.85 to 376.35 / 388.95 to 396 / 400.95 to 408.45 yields 0.35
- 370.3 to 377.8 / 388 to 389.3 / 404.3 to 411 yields 0.33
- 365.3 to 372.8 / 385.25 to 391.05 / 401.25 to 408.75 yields 0.42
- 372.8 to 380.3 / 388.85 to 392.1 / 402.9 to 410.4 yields 0.12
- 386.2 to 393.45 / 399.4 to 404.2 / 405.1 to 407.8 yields -0.19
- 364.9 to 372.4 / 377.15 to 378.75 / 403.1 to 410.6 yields 0.03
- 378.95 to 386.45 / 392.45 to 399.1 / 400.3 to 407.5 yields 0.37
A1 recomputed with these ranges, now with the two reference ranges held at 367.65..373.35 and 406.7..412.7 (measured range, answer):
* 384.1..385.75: 0.532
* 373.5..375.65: 0.430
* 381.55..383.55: 0.773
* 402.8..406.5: -0.176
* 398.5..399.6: -0.028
